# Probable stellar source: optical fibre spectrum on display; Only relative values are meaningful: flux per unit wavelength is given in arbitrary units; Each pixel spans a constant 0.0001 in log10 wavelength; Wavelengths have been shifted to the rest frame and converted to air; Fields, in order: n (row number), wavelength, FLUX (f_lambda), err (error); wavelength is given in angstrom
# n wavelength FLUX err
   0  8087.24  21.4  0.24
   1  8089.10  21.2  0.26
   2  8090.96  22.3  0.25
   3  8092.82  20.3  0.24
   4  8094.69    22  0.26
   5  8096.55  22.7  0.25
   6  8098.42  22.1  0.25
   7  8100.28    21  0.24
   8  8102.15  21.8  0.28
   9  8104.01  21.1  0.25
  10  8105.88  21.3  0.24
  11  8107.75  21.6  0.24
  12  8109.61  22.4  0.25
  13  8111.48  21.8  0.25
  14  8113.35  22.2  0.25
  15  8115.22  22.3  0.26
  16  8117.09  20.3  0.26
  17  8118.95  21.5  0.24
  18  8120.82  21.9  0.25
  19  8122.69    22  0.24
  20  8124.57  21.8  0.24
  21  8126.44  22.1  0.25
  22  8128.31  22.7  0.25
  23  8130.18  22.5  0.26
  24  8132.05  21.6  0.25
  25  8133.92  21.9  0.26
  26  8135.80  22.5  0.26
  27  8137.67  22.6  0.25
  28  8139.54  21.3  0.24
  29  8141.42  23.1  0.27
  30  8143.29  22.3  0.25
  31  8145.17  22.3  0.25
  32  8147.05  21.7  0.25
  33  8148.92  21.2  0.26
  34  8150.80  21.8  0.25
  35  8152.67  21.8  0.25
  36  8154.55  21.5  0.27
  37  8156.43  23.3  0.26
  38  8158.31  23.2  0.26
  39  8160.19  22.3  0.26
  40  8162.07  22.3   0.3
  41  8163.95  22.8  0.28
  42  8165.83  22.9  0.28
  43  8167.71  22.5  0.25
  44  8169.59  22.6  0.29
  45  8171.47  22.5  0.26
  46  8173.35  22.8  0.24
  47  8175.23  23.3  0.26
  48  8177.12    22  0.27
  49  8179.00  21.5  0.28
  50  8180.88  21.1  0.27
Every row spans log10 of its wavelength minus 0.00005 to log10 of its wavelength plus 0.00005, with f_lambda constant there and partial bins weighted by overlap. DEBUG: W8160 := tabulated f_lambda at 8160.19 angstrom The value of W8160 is 22.3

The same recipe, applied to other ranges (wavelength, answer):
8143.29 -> 22.3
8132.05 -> 21.6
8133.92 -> 21.9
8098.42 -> 22.1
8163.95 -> 22.8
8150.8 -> 21.8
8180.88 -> 21.1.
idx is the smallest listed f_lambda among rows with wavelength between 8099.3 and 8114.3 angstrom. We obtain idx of 21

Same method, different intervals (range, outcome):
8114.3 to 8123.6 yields 20.3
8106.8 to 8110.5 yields 21.6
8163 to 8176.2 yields 22.5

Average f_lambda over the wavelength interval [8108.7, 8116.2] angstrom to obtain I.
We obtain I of 22.1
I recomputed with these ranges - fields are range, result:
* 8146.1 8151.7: 21.6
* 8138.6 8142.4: 22.2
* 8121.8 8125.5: 21.8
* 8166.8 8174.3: 22.6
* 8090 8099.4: 21.9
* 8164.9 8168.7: 22.7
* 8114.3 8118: 21.3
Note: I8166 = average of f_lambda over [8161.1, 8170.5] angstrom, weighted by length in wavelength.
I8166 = 22.6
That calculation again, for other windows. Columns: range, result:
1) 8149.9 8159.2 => 22.3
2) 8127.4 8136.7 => 22.2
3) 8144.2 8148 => 22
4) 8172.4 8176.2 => 23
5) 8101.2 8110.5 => 21.6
